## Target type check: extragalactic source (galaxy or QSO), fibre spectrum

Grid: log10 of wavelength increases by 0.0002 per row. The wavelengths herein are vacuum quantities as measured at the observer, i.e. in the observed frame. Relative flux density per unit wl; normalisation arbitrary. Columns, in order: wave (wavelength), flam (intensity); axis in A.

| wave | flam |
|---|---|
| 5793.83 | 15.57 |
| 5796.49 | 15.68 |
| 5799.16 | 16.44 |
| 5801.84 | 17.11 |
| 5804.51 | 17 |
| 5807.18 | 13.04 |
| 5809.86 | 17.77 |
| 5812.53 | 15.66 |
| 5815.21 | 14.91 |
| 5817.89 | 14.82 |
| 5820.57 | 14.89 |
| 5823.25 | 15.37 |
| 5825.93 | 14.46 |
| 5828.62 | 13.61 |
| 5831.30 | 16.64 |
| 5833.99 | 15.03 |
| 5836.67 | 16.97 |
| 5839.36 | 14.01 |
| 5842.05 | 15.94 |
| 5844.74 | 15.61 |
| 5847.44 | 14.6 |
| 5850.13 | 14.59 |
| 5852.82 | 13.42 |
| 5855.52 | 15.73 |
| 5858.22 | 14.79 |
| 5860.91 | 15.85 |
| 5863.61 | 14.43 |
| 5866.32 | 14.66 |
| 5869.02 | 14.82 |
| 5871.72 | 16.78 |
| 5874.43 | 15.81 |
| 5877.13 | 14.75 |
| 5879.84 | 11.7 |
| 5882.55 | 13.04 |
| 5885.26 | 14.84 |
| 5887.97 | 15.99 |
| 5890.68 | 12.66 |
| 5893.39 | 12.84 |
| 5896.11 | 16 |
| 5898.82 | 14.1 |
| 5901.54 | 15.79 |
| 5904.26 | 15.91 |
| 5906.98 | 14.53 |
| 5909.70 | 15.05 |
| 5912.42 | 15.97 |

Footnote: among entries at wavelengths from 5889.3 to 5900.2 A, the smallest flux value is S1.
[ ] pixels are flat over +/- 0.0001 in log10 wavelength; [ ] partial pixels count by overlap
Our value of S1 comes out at 12.66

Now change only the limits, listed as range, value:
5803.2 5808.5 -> 13.04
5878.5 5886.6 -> 11.7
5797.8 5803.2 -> 16.44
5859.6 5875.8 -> 14.43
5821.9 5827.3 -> 14.46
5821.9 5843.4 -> 13.61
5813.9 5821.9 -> 14.82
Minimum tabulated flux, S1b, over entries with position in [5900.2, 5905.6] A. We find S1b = 15.79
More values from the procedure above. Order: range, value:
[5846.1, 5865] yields 13.42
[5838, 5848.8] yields 14.01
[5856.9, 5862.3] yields 14.79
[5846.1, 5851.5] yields 14.59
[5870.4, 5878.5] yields 14.75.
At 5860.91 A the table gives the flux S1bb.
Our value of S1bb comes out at 15.85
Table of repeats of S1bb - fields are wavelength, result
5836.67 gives 16.97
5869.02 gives 14.82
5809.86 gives 17.77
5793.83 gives 15.57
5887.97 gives 15.99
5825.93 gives 14.46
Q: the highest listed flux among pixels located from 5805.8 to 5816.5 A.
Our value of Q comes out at 17.77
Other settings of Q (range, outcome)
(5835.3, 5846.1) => 16.97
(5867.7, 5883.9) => 16.78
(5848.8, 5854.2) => 14.59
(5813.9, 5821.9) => 14.91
